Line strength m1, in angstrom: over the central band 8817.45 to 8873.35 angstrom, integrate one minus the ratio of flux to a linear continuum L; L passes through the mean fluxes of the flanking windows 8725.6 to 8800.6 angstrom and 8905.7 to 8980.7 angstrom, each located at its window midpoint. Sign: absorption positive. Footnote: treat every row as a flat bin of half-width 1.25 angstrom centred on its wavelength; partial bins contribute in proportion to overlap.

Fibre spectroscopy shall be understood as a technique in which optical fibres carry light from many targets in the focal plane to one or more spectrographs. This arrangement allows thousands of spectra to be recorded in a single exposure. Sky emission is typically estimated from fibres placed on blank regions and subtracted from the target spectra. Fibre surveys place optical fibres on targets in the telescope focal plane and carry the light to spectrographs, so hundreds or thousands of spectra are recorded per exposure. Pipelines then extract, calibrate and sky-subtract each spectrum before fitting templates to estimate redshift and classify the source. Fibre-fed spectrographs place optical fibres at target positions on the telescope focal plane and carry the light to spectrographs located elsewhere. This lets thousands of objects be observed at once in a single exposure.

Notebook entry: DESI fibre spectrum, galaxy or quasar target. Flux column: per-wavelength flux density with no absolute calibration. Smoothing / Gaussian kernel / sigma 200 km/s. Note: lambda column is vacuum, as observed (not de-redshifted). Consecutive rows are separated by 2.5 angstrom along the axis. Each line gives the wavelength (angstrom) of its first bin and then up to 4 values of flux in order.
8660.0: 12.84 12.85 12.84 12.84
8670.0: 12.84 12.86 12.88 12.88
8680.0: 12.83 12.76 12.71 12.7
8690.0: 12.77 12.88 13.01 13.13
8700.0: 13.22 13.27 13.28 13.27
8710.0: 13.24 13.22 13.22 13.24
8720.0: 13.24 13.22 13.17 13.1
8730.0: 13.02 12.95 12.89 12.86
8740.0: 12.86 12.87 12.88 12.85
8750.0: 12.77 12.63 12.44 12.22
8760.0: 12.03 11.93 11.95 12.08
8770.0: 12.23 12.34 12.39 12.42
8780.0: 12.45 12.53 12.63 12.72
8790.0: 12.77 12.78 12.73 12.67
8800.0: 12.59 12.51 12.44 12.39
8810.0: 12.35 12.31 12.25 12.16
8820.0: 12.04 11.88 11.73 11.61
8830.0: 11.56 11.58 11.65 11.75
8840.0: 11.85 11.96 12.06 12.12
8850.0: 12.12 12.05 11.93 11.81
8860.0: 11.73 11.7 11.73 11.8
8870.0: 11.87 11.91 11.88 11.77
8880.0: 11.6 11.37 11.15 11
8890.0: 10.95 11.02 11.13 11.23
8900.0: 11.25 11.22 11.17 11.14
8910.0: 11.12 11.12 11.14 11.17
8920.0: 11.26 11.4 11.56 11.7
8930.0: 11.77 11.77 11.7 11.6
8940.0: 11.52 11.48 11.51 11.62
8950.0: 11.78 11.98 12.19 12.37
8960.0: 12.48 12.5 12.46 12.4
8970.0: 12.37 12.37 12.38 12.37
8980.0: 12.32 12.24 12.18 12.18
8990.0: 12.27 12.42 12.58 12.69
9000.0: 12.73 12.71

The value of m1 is 1.8 angstrom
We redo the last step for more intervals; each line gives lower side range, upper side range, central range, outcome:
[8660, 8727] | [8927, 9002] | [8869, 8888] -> 1.27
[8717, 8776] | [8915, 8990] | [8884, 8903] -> 1.62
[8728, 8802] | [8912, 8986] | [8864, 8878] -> 0.40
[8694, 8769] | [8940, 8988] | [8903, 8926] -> 2.01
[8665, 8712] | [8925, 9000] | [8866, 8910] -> 3.46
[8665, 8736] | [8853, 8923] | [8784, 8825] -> -0.99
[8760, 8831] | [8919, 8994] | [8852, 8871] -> 0.57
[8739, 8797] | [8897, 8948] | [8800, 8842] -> 0.36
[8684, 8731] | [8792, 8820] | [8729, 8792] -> 0.98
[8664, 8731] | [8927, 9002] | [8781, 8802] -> 0.07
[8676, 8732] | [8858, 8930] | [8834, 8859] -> -0.24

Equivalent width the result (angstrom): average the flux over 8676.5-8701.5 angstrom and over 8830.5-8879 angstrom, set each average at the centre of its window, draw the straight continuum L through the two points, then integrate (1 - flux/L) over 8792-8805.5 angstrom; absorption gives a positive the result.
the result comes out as -0.46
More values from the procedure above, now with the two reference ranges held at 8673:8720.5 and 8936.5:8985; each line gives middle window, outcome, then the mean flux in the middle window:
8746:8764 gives 0.6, 12.4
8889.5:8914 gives 2.3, 11.1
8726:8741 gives -0.1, 13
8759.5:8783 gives 1.0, 12.2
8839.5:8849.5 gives 0.4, 12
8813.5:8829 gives 0.8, 11.9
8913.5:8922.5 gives 0.8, 11.2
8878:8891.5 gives 1.2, 11.2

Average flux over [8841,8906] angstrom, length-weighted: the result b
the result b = 11.6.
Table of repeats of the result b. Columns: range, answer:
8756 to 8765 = 12.1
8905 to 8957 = 11.5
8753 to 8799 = 12.4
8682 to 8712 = 13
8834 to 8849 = 11.9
